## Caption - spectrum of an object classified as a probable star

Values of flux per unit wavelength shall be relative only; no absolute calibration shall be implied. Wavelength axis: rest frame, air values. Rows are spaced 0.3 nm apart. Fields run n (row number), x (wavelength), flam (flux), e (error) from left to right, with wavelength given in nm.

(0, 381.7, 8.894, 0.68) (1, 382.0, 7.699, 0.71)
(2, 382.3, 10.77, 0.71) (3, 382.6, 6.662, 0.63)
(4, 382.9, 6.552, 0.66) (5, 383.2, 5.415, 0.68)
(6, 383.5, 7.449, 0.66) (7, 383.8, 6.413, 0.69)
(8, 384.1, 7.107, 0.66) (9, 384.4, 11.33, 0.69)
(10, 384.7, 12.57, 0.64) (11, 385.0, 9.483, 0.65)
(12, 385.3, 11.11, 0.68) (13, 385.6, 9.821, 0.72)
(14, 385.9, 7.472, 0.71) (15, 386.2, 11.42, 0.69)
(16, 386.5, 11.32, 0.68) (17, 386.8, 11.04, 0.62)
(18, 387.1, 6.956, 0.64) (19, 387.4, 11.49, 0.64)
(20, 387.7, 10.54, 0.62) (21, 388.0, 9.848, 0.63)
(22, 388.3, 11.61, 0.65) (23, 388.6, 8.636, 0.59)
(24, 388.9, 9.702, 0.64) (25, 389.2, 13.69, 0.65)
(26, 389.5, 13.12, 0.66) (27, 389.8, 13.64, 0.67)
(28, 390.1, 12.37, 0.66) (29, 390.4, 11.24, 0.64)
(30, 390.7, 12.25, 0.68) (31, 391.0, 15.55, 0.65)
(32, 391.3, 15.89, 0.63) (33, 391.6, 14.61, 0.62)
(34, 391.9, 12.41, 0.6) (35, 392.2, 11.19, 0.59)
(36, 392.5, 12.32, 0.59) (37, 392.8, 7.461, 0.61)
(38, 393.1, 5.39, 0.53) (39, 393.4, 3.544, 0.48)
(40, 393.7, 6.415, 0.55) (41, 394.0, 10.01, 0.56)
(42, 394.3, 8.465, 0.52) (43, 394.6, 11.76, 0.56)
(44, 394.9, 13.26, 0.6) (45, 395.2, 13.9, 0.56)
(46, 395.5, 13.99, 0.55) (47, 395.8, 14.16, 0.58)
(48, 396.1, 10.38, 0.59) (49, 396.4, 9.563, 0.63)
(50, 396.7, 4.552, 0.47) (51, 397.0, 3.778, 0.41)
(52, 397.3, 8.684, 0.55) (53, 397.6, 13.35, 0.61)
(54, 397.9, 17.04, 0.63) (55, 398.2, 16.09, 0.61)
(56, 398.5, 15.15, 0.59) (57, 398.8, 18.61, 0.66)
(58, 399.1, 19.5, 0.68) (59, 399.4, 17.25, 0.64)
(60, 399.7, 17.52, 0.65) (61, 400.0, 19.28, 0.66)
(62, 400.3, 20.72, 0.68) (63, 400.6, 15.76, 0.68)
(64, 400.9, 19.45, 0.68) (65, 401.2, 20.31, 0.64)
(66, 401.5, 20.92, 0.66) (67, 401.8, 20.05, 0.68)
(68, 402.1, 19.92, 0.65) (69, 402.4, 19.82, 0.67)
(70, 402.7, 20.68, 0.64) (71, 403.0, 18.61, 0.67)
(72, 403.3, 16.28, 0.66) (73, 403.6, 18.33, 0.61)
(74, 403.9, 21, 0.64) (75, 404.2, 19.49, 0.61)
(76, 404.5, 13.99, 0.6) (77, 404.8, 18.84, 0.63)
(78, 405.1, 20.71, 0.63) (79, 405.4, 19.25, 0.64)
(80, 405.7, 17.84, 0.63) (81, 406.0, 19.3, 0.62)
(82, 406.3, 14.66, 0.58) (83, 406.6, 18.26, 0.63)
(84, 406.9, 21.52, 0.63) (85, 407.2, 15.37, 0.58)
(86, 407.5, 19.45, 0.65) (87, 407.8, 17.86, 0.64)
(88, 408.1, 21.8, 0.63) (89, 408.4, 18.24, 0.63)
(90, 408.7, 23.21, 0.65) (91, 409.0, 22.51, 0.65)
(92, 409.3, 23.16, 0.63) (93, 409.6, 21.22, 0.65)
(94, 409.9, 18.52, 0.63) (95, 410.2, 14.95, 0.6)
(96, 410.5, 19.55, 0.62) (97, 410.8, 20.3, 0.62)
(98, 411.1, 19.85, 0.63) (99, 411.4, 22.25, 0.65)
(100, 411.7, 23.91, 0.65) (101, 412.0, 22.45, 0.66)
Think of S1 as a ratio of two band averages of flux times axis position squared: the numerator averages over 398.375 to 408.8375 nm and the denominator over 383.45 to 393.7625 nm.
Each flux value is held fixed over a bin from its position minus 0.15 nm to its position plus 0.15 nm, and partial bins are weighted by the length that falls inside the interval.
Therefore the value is 1.93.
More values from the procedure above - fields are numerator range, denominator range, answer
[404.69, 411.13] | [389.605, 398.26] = 1.87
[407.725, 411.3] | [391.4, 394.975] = 2.25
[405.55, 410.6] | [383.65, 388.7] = 2.17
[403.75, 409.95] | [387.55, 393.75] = 1.89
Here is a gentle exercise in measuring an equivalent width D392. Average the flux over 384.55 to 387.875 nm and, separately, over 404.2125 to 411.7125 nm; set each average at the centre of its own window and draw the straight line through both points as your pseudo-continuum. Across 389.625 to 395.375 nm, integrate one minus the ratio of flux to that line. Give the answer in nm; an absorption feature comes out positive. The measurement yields 0.74 nm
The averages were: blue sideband 10.3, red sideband 19.4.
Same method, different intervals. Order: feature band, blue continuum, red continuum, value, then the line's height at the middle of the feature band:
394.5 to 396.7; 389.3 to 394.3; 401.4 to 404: 0.313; 14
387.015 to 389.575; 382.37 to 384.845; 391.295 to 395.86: -0.370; 9.28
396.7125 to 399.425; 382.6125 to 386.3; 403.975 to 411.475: 0.227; 14.9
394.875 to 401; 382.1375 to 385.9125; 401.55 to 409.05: 0.482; 15.5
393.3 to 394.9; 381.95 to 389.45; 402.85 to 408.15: 0.562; 13.3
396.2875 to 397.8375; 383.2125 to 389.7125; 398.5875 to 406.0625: 0.732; 16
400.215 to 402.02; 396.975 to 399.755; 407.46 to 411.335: -0.349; 16.3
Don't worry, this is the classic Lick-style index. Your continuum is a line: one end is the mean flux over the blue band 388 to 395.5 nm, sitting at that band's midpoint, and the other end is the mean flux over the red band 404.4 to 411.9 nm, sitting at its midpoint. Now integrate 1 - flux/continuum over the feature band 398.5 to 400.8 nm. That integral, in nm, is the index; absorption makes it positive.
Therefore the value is -0.45 nm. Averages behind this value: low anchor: 11.2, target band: 18.2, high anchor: 19.5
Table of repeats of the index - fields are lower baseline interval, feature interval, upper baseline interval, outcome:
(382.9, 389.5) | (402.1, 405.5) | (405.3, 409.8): -0.20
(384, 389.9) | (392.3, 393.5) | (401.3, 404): 0.55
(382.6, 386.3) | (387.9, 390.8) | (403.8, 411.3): -0.17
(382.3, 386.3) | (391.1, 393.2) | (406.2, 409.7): 0.13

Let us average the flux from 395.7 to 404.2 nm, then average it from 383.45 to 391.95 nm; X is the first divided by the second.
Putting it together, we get 1.5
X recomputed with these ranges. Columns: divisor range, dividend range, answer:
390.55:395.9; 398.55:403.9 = 1.69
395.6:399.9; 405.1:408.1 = 1.39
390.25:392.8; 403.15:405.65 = 1.44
